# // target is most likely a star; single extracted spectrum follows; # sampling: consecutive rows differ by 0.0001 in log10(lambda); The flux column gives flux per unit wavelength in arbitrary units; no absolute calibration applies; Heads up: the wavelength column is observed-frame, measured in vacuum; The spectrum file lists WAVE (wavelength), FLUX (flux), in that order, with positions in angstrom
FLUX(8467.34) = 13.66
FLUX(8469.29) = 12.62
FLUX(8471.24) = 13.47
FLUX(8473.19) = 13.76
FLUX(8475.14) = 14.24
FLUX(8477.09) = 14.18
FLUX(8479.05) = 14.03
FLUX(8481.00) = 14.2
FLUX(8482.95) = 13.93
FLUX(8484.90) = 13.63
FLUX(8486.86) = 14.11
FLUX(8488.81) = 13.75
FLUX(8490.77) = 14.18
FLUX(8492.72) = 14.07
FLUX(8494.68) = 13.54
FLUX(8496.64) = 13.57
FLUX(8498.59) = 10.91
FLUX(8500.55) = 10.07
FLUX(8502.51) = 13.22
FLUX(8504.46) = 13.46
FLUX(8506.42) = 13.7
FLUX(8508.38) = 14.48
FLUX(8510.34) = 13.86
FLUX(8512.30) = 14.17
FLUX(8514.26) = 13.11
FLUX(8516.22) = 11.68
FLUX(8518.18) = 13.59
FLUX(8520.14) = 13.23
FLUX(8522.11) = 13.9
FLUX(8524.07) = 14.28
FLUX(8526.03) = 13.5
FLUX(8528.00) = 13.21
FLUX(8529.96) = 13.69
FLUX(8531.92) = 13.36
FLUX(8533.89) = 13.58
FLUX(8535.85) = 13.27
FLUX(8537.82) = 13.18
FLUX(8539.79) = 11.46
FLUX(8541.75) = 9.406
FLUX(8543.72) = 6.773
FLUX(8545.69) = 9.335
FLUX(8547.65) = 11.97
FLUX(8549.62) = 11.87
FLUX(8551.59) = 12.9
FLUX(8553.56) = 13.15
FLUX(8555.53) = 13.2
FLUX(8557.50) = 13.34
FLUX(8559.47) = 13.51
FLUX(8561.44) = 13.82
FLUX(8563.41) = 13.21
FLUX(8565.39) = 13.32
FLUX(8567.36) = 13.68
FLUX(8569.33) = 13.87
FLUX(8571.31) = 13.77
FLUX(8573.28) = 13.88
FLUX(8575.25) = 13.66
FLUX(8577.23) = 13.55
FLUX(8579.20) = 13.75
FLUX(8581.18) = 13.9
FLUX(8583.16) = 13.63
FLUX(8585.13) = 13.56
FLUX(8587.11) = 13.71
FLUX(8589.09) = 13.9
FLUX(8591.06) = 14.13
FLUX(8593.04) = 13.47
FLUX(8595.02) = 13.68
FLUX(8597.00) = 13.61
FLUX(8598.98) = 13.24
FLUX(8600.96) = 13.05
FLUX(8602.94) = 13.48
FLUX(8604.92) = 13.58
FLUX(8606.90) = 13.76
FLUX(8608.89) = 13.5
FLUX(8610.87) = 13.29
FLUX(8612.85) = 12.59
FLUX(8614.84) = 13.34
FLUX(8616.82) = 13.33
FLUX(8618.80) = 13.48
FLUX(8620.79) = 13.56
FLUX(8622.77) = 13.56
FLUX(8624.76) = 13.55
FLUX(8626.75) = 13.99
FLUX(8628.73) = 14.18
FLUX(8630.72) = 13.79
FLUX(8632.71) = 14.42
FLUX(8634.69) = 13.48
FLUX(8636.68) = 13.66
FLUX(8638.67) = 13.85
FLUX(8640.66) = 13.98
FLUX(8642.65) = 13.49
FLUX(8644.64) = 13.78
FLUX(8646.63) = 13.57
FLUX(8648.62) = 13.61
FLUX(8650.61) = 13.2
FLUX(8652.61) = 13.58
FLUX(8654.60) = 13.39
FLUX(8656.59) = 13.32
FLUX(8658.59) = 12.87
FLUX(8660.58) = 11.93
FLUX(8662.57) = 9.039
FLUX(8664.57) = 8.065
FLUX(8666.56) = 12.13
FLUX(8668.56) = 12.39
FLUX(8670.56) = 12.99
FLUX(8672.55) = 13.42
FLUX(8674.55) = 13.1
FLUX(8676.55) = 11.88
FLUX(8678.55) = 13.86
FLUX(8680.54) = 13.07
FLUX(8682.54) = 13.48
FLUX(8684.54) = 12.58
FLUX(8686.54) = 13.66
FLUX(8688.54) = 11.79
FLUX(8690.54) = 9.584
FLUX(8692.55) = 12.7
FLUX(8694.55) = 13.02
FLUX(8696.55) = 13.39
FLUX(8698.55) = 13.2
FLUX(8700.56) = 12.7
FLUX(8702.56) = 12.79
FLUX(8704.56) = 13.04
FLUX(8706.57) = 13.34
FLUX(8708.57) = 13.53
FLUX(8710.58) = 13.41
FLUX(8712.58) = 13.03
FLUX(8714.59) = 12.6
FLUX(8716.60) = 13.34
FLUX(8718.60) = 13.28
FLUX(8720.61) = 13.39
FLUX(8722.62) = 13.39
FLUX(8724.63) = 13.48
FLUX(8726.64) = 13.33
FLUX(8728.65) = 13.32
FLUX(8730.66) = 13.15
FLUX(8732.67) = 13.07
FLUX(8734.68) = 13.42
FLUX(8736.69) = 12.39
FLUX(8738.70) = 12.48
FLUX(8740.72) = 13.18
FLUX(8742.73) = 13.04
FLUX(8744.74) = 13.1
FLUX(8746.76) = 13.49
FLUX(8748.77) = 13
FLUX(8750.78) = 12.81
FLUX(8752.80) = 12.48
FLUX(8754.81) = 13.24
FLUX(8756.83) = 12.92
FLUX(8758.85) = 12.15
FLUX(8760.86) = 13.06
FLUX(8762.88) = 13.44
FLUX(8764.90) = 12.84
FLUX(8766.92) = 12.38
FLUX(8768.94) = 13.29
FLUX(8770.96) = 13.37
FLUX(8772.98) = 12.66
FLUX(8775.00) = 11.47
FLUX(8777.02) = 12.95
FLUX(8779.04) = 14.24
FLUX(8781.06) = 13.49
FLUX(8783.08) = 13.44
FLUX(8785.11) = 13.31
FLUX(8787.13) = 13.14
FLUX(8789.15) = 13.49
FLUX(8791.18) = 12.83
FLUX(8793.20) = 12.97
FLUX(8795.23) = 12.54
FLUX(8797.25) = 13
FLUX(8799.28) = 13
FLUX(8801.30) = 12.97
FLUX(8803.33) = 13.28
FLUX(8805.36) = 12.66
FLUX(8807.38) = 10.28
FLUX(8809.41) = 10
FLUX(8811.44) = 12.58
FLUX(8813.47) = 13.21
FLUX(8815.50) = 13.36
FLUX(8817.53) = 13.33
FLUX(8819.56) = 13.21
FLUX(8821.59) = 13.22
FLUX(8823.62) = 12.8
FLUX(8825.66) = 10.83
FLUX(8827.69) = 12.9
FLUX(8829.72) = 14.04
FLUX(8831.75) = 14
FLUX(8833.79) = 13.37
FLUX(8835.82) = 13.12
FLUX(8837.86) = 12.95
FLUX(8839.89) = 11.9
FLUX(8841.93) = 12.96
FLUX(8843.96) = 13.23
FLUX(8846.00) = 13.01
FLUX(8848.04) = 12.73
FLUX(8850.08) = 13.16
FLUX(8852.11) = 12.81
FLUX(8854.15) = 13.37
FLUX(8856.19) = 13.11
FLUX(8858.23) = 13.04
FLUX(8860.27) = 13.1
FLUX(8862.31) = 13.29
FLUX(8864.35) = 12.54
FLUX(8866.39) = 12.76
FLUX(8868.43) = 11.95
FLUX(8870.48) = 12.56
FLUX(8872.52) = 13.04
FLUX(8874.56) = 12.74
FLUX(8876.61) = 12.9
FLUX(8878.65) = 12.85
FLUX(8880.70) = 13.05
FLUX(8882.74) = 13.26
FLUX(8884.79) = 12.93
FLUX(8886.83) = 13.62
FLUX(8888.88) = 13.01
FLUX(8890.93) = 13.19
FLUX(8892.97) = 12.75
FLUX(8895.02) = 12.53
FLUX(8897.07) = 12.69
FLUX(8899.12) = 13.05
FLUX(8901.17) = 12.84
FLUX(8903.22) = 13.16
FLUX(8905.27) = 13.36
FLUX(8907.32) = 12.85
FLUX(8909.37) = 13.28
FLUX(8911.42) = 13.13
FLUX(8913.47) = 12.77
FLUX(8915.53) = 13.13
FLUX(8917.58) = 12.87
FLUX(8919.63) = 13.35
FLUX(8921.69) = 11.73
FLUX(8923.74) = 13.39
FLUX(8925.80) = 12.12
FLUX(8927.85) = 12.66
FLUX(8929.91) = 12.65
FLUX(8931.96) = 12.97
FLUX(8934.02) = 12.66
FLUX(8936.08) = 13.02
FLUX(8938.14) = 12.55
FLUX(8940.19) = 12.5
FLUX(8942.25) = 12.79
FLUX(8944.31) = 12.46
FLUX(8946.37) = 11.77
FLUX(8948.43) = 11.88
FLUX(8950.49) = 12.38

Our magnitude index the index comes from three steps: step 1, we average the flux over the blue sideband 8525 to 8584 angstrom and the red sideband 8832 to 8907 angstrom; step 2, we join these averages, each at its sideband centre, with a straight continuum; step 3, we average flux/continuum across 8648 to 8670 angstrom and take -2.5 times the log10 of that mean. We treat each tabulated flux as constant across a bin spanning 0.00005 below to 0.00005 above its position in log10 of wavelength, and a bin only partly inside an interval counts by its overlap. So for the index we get 0.06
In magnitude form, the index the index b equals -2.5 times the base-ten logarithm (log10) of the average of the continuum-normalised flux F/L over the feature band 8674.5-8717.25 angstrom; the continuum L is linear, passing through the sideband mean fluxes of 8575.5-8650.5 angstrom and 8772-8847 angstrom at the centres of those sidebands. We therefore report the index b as 0.04 mag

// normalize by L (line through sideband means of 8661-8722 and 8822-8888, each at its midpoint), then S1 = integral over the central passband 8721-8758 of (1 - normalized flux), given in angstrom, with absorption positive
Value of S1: -1.1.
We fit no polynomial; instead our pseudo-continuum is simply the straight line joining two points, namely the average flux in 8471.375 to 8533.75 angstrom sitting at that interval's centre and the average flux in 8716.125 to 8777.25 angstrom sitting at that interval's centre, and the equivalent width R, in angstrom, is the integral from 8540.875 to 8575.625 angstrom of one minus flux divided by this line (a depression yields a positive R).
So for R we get 2.4 angstrom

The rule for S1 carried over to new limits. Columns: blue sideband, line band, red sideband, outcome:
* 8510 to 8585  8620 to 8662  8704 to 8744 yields -1.4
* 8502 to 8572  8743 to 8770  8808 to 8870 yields -0.2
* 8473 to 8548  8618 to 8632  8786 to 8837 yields -0.9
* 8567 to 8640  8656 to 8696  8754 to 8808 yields 3.3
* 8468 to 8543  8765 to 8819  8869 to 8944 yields 0.7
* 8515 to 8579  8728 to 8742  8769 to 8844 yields -0.1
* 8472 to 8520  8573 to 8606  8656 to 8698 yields -2.0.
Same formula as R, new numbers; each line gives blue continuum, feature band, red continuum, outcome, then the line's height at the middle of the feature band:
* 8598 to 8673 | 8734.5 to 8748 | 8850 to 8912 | 0.1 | 13.1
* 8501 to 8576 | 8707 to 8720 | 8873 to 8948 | -0.3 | 12.9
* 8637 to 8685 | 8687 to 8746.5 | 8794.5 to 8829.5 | -1.2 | 12.7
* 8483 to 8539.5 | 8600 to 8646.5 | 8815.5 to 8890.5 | -1.3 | 13.2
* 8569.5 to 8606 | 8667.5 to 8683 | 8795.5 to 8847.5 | 0.4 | 13.3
